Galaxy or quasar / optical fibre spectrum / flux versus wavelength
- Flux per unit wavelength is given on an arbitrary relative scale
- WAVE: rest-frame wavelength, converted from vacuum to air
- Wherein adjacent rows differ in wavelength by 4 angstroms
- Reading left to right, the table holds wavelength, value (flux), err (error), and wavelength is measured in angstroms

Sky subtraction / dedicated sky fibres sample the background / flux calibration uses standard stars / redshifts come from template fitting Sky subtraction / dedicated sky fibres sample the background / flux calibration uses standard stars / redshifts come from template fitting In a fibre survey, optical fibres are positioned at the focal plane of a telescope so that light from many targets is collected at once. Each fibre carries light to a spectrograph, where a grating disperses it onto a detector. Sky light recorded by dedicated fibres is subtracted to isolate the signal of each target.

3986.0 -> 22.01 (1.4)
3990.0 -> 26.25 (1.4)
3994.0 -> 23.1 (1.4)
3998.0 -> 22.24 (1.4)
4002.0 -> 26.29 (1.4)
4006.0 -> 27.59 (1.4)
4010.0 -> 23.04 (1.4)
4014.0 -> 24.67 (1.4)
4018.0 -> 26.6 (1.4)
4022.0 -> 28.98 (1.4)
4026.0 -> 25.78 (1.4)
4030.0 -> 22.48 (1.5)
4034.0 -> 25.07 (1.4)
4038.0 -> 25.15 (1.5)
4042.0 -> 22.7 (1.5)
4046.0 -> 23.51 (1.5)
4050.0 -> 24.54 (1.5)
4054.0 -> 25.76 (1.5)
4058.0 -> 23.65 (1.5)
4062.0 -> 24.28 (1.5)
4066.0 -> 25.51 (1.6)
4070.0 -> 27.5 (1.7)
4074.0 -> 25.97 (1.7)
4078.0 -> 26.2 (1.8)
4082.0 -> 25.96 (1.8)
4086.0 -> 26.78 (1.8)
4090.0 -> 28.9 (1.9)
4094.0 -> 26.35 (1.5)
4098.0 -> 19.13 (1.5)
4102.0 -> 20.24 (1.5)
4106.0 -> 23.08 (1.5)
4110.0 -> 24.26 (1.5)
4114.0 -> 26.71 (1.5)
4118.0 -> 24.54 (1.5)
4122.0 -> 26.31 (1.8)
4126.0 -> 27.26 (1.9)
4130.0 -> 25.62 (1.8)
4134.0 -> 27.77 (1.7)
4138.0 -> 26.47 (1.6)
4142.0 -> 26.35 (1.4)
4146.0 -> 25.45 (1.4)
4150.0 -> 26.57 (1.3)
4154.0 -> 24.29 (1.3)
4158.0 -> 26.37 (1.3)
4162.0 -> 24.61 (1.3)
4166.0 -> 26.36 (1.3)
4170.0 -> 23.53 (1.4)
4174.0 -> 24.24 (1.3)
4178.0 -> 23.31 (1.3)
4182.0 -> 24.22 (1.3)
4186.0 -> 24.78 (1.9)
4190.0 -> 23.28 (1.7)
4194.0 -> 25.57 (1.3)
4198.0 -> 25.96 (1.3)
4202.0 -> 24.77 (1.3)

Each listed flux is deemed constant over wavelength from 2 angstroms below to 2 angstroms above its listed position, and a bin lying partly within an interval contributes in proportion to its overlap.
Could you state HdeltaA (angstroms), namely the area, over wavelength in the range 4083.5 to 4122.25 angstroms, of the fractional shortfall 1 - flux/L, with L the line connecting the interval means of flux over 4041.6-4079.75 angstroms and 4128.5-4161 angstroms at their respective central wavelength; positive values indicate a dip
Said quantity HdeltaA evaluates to 1.5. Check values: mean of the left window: 25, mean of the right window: 26.1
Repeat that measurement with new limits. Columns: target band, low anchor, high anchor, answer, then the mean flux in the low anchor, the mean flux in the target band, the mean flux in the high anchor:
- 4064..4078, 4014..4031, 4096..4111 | -1.8 angstroms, 26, 26.3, 21.5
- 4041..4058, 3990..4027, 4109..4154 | 1.0 angstroms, 25.4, 24.2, 26.1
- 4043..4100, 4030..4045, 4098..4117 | -4.0 angstroms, 24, 25.2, 23.2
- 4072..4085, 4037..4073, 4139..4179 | -0.7 angstroms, 24.8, 26.1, 25.2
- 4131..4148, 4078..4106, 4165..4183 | -1.5 angstroms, 24.6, 26.5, 24.2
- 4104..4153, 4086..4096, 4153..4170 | 0.8 angstroms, 27.5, 25.8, 25.3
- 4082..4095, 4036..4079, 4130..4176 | -1.1 angstroms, 25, 27.2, 25.6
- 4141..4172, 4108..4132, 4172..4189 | -0.8 angstroms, 25.8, 25.4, 24.1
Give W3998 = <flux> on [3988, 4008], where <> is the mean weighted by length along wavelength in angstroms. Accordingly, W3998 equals 25.1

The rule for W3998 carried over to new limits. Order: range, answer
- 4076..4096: 26.8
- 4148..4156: 25.4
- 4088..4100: 24.8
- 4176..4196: 24.2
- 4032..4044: 24.3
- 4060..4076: 25.8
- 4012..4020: 25.6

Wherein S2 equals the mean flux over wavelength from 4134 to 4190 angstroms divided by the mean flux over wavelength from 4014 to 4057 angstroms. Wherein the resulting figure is 1.01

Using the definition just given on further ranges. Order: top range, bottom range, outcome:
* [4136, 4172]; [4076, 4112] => 1.04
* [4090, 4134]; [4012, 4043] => 0.98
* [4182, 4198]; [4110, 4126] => 0.96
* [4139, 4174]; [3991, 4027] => 1.00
